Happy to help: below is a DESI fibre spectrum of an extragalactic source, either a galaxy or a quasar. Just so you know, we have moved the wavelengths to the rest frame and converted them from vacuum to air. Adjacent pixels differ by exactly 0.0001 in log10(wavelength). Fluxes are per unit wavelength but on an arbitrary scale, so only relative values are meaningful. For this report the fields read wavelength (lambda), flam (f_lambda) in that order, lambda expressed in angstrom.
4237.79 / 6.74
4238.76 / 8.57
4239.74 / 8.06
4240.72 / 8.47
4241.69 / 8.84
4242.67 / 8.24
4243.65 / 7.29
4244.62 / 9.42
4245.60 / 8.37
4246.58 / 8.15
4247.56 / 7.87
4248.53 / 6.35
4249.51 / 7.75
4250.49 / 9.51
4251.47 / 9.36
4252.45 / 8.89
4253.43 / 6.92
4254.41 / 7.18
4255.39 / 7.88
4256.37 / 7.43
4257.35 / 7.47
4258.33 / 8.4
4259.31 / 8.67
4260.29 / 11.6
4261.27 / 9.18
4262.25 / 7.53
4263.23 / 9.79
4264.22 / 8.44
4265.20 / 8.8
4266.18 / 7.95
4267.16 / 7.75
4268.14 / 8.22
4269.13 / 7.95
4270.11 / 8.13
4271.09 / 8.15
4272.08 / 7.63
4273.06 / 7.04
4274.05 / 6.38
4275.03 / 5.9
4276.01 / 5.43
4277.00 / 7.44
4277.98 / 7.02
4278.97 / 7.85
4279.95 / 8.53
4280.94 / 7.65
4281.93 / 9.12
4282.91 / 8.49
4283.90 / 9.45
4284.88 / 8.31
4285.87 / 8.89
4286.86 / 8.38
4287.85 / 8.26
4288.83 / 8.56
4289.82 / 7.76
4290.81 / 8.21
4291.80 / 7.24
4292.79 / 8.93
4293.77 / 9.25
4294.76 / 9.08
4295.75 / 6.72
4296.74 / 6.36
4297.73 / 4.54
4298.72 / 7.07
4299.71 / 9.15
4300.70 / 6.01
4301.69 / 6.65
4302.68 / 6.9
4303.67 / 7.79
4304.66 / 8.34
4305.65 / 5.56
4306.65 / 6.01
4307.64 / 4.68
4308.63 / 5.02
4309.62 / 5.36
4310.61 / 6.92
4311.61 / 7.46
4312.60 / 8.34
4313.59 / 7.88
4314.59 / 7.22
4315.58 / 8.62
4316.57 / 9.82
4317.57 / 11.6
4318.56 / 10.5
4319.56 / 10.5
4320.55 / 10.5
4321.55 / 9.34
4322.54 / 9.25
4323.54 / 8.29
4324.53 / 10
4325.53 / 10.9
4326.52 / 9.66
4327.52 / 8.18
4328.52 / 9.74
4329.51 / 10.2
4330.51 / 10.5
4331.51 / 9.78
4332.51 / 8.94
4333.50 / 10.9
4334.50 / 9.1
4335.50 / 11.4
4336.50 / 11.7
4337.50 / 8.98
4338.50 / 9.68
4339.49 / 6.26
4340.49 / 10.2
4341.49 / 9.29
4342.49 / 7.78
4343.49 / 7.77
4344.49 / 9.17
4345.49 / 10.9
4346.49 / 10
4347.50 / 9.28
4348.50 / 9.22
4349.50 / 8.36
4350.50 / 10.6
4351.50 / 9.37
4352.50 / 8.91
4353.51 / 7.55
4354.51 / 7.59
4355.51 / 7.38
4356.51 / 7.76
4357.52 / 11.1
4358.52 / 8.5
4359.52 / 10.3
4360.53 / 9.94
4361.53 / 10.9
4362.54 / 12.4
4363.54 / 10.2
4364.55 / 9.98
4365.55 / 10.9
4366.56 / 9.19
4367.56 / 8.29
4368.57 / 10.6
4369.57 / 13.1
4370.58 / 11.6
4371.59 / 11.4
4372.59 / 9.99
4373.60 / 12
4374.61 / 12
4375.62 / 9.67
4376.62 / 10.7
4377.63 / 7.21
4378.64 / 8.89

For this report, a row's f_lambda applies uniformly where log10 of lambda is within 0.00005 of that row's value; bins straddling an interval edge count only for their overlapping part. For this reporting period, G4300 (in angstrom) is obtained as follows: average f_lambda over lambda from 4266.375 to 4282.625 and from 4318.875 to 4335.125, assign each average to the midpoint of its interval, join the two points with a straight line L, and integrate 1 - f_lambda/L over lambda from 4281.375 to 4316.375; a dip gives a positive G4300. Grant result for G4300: 4.1 angstrom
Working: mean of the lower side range 7.53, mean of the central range 7.52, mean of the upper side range 9.76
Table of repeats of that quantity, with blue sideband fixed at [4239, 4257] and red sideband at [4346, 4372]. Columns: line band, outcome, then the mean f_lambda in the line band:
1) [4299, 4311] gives 3.2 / 6.54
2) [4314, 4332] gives -0.9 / 9.69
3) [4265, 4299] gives 3.3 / 7.78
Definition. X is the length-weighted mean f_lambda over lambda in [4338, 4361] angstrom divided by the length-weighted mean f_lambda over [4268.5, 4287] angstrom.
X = 1.2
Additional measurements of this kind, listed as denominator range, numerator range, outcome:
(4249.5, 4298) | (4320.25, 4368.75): 1.18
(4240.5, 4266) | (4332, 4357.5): 1.09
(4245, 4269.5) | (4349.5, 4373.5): 1.19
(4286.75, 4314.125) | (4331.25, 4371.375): 1.34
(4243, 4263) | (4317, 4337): 1.21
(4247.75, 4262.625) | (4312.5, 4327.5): 1.15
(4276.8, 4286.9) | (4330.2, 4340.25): 1.17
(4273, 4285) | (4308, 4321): 1.11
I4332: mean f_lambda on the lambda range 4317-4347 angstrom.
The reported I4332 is 9.7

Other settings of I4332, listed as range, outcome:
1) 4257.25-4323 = 7.96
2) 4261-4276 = 7.83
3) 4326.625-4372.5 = 9.67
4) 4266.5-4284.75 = 7.69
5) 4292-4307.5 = 7.17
